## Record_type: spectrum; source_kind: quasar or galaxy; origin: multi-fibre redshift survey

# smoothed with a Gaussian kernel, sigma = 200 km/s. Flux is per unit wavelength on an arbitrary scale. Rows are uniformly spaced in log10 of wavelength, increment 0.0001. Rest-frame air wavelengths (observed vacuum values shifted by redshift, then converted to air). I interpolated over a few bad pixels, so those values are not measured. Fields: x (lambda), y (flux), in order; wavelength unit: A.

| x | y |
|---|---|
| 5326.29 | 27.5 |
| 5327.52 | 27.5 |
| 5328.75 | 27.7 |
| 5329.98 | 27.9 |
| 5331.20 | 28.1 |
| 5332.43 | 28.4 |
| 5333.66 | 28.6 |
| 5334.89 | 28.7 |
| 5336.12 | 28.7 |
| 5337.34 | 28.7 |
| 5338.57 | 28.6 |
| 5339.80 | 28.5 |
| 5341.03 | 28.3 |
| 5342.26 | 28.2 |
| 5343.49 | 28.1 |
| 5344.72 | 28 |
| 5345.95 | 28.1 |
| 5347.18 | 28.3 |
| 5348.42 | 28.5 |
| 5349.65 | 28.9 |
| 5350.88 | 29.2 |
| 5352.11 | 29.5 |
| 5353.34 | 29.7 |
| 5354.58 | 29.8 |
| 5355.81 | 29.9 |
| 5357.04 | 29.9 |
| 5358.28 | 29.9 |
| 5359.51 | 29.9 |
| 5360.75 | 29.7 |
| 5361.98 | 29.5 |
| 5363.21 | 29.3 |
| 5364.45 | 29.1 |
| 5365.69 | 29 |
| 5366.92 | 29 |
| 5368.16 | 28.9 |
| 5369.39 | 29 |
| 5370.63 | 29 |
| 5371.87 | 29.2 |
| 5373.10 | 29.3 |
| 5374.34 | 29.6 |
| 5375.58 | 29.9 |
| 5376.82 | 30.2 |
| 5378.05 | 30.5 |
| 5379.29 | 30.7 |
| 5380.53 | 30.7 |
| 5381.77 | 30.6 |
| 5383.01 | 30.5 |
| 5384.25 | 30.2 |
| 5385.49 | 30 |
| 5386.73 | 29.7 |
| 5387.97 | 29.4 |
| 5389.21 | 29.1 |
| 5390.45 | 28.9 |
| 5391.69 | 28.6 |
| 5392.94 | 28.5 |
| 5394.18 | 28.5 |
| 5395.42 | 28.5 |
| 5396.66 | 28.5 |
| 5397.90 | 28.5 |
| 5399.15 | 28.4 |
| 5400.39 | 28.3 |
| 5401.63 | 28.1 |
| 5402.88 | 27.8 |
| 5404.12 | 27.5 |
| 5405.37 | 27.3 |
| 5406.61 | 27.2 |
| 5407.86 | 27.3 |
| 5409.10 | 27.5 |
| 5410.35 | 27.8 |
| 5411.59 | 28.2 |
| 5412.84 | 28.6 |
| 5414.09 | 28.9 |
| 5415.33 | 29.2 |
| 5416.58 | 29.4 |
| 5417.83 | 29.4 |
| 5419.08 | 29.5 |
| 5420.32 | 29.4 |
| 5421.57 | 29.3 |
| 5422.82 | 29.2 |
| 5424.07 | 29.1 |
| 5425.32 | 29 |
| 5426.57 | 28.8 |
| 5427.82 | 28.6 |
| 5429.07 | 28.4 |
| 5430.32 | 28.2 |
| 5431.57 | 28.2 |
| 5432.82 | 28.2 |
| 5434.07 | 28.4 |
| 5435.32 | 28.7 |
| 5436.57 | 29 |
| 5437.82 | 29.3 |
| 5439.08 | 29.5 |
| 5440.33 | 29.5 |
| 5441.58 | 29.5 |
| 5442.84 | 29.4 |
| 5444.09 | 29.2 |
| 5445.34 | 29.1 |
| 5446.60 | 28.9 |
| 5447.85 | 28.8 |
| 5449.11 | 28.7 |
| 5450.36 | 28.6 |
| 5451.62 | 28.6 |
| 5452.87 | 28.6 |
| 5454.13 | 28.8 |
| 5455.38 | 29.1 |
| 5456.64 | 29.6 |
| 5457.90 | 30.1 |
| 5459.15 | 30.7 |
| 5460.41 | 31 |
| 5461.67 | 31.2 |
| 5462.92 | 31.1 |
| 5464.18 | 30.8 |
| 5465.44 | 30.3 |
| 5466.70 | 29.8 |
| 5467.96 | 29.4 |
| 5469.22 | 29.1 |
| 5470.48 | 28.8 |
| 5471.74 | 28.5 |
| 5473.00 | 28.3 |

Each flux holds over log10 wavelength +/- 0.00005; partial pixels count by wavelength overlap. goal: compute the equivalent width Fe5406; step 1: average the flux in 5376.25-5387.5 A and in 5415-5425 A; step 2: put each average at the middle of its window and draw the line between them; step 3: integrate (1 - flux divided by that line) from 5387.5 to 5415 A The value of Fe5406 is 1.4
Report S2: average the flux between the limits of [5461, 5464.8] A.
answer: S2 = 31.1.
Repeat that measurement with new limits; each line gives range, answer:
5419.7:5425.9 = 29.2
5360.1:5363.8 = 29.5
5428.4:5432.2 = 28.3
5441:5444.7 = 29.3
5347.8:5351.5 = 28.9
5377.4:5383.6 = 30.6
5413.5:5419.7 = 29.3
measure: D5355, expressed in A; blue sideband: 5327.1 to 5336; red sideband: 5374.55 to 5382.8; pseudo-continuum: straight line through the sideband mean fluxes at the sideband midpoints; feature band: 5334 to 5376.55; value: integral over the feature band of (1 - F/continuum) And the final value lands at 0.3 A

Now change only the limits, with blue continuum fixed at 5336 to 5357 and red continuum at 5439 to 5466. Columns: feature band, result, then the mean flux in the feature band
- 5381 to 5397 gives -0.11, 29.3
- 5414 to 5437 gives 0.40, 28.9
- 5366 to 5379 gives -0.21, 29.5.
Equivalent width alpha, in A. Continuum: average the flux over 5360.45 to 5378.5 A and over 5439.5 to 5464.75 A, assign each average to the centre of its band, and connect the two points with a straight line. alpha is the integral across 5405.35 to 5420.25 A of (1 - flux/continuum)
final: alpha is 0.5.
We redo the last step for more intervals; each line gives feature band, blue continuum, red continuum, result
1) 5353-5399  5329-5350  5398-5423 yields -1.8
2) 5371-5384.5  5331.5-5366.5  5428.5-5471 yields -0.5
